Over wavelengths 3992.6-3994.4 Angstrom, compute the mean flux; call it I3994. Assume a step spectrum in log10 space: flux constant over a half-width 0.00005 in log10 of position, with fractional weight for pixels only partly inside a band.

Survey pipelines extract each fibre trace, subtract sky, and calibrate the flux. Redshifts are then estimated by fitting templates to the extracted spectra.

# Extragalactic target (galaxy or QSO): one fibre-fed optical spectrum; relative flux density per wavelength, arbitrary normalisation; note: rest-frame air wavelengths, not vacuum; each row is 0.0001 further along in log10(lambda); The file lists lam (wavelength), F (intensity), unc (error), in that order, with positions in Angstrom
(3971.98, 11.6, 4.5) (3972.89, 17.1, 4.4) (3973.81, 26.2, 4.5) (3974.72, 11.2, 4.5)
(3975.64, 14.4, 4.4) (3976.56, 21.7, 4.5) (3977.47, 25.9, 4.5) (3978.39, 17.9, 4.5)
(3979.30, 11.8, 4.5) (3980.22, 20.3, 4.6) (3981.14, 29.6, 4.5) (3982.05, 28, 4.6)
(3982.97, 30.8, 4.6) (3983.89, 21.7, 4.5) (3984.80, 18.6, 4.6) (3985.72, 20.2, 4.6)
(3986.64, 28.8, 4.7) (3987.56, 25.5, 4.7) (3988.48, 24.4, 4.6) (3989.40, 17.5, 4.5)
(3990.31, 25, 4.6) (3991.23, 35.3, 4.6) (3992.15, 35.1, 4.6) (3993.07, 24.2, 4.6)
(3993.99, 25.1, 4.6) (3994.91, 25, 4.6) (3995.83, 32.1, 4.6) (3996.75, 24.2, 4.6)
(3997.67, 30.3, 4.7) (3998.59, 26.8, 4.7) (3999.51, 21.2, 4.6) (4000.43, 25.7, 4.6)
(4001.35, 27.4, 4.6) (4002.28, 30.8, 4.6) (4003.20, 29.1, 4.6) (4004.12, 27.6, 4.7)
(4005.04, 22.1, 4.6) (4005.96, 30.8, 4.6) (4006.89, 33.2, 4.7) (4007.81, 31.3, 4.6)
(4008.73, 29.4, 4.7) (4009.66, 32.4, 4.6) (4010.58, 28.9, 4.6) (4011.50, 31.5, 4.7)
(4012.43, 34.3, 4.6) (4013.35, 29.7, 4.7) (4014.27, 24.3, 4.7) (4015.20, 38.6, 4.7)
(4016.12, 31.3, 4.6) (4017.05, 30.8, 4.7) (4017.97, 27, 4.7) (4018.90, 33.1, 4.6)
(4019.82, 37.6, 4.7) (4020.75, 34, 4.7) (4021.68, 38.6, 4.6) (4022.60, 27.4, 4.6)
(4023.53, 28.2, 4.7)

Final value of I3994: 24.7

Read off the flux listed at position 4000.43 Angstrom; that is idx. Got 25.7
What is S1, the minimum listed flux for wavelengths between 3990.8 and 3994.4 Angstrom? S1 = 24.2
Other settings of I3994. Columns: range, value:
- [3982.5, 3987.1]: 24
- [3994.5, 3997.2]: 27.2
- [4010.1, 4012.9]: 31.6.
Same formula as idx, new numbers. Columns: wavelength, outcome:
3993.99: 25.1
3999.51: 21.2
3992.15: 35.1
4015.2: 38.6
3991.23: 35.3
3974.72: 11.2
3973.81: 26.2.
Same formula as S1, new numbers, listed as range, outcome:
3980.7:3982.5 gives 28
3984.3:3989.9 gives 17.5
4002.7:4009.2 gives 22.1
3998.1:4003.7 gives 21.2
